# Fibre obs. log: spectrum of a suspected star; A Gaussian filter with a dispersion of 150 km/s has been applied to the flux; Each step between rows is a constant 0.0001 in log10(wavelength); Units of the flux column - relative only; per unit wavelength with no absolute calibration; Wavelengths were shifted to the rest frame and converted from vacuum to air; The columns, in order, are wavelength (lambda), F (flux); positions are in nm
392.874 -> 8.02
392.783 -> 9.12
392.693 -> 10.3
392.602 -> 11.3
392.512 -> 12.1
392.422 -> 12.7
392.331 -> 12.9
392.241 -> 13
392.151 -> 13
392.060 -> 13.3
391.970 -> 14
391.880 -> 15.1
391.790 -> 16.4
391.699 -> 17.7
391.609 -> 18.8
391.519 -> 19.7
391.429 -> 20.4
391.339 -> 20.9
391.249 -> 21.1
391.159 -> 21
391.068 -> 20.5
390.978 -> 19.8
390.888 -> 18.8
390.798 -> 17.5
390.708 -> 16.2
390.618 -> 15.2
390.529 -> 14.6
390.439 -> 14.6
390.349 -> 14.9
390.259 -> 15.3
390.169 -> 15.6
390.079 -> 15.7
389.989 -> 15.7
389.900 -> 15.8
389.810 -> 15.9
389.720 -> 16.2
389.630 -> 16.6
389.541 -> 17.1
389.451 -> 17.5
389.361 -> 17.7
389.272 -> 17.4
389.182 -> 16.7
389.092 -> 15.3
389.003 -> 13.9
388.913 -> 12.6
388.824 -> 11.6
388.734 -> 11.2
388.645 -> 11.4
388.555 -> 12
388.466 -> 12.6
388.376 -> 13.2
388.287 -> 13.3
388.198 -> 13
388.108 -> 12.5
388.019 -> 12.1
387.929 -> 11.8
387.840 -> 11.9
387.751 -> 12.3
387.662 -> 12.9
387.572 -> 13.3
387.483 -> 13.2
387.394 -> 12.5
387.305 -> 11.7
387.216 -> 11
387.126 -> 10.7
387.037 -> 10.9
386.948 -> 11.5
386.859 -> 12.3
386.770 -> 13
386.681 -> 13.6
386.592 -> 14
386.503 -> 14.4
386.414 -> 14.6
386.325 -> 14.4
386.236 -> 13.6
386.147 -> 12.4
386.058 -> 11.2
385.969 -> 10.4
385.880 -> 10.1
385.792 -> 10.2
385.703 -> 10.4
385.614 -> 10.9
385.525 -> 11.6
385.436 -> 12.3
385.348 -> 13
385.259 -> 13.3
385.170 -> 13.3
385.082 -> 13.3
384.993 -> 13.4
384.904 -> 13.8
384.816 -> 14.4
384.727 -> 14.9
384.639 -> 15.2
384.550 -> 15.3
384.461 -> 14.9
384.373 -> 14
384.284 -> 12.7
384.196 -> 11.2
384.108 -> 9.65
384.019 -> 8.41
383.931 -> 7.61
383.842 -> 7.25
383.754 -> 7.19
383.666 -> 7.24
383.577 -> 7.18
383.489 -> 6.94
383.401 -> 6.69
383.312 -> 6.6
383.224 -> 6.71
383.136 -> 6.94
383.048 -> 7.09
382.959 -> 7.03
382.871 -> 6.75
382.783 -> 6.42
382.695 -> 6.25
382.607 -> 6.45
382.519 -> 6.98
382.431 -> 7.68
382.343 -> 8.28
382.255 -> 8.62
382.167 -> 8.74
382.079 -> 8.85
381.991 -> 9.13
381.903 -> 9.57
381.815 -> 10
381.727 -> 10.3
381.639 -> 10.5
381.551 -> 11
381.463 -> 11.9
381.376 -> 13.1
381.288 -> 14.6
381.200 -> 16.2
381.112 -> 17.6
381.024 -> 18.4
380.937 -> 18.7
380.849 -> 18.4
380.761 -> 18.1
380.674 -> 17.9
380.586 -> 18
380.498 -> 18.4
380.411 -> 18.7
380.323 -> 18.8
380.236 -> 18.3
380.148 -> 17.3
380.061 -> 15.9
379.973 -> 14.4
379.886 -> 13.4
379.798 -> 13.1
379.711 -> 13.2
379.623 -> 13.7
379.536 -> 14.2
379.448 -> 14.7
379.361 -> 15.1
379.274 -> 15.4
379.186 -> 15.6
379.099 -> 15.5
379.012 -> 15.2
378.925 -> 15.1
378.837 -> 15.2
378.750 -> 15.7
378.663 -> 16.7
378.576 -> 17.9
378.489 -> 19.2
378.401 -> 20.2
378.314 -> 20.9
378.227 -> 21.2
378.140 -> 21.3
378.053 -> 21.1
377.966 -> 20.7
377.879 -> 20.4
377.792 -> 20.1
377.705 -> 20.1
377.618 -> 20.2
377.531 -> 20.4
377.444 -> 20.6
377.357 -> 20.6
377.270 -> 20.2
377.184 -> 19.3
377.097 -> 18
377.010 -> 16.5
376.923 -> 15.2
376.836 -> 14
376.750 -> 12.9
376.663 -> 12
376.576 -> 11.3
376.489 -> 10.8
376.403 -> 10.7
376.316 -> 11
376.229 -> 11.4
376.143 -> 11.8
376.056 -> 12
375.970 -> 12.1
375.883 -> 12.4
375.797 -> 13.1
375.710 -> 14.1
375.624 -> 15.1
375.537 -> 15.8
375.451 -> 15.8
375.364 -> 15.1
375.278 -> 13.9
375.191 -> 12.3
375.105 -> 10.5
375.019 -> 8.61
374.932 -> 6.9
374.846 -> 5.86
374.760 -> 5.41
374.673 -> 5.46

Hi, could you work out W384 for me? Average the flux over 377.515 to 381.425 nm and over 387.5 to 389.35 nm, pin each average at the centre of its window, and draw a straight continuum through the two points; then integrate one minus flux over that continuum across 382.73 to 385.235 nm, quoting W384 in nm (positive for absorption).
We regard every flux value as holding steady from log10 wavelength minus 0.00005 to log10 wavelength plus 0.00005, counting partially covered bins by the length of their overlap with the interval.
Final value 0.83 nm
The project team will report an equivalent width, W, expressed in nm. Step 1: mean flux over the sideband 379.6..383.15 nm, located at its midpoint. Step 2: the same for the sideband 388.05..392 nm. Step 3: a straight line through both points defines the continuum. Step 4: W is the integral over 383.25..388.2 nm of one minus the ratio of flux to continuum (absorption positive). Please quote 0.90 nm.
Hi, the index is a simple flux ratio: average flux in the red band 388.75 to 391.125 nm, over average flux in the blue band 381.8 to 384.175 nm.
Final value 2.1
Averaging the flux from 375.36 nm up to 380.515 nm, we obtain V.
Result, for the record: 16.2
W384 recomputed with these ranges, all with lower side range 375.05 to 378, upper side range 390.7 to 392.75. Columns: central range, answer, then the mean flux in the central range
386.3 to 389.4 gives 0.58 nm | 13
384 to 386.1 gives 0.45 nm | 12.5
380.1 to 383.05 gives 0.58 nm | 12.5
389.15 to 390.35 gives -0.01 nm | 16.3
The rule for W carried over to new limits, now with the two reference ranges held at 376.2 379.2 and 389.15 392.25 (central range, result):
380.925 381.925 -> 0.21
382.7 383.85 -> 0.68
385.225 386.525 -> 0.37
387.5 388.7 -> 0.32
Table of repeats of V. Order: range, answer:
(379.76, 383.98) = 11.5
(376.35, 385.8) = 13.7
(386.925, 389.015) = 12.2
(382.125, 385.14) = 9.49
